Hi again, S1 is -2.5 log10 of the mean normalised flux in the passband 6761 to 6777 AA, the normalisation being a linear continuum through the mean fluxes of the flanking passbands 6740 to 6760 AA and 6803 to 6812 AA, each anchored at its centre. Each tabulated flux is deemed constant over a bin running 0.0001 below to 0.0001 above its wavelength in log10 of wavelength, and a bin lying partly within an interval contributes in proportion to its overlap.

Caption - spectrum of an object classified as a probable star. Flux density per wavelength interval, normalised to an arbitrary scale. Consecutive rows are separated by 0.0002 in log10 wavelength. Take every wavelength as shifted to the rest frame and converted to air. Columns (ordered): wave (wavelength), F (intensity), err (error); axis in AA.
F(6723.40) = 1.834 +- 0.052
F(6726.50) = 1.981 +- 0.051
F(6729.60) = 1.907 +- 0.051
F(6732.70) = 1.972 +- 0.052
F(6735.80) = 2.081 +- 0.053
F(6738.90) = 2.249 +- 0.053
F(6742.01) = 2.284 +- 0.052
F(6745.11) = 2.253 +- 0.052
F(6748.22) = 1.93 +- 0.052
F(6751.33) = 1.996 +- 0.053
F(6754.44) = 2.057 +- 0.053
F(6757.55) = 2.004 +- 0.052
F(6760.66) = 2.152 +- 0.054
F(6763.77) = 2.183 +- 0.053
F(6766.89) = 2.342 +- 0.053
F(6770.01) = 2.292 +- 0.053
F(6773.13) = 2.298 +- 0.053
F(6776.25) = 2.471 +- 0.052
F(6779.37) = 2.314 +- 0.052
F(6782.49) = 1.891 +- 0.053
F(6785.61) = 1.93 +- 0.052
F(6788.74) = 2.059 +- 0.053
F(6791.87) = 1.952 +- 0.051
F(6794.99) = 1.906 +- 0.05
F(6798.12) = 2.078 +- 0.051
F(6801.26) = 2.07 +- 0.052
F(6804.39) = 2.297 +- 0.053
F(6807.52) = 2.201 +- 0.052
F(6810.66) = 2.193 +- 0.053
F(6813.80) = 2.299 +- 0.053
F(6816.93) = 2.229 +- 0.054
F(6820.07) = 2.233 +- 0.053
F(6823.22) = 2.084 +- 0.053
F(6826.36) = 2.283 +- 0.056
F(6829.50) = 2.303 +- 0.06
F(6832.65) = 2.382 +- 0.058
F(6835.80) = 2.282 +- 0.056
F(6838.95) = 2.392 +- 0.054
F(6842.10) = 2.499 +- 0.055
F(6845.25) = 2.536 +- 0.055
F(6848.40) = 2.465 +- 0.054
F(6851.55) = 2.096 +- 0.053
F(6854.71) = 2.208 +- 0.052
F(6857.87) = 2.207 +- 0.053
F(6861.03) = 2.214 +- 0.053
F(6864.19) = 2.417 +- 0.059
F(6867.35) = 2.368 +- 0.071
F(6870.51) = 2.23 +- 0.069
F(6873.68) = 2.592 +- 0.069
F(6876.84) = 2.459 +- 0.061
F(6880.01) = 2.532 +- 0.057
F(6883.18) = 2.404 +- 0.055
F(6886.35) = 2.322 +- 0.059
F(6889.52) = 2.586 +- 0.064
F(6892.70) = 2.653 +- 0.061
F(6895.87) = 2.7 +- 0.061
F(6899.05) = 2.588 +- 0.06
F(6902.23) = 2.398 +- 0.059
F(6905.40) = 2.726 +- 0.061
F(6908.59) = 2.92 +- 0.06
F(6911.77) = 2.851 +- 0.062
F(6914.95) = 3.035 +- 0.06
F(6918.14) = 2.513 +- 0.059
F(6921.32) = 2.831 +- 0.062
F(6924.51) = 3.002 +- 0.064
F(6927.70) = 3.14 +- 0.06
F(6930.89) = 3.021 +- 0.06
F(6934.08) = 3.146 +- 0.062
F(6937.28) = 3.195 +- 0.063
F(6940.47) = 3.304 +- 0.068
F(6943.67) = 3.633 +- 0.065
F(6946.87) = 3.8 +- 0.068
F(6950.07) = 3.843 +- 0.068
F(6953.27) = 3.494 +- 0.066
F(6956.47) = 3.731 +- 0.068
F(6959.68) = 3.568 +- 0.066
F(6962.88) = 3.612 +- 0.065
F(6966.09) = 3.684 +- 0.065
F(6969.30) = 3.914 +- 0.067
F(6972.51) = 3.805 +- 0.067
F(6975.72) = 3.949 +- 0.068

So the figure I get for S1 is -0.08 mag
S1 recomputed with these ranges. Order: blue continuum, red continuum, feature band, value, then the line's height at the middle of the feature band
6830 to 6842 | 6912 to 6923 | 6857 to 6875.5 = 0.08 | 2.53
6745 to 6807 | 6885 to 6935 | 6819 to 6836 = 0.05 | 2.37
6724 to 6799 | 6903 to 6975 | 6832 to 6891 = 0.17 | 2.78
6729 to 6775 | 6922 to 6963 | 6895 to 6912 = 0.17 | 3.14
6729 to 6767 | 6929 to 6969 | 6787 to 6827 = 0.18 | 2.52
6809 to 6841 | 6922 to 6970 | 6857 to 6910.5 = 0.14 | 2.84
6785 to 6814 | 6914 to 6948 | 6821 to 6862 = 0.06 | 2.43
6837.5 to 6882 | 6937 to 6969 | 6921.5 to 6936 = 0.08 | 3.29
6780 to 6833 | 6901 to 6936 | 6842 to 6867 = 0.06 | 2.46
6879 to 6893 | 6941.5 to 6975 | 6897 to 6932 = 0.06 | 2.97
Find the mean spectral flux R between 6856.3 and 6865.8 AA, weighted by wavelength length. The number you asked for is 2.28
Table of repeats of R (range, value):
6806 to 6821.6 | 2.23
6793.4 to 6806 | 2.09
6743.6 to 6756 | 2.06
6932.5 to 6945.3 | 3.32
